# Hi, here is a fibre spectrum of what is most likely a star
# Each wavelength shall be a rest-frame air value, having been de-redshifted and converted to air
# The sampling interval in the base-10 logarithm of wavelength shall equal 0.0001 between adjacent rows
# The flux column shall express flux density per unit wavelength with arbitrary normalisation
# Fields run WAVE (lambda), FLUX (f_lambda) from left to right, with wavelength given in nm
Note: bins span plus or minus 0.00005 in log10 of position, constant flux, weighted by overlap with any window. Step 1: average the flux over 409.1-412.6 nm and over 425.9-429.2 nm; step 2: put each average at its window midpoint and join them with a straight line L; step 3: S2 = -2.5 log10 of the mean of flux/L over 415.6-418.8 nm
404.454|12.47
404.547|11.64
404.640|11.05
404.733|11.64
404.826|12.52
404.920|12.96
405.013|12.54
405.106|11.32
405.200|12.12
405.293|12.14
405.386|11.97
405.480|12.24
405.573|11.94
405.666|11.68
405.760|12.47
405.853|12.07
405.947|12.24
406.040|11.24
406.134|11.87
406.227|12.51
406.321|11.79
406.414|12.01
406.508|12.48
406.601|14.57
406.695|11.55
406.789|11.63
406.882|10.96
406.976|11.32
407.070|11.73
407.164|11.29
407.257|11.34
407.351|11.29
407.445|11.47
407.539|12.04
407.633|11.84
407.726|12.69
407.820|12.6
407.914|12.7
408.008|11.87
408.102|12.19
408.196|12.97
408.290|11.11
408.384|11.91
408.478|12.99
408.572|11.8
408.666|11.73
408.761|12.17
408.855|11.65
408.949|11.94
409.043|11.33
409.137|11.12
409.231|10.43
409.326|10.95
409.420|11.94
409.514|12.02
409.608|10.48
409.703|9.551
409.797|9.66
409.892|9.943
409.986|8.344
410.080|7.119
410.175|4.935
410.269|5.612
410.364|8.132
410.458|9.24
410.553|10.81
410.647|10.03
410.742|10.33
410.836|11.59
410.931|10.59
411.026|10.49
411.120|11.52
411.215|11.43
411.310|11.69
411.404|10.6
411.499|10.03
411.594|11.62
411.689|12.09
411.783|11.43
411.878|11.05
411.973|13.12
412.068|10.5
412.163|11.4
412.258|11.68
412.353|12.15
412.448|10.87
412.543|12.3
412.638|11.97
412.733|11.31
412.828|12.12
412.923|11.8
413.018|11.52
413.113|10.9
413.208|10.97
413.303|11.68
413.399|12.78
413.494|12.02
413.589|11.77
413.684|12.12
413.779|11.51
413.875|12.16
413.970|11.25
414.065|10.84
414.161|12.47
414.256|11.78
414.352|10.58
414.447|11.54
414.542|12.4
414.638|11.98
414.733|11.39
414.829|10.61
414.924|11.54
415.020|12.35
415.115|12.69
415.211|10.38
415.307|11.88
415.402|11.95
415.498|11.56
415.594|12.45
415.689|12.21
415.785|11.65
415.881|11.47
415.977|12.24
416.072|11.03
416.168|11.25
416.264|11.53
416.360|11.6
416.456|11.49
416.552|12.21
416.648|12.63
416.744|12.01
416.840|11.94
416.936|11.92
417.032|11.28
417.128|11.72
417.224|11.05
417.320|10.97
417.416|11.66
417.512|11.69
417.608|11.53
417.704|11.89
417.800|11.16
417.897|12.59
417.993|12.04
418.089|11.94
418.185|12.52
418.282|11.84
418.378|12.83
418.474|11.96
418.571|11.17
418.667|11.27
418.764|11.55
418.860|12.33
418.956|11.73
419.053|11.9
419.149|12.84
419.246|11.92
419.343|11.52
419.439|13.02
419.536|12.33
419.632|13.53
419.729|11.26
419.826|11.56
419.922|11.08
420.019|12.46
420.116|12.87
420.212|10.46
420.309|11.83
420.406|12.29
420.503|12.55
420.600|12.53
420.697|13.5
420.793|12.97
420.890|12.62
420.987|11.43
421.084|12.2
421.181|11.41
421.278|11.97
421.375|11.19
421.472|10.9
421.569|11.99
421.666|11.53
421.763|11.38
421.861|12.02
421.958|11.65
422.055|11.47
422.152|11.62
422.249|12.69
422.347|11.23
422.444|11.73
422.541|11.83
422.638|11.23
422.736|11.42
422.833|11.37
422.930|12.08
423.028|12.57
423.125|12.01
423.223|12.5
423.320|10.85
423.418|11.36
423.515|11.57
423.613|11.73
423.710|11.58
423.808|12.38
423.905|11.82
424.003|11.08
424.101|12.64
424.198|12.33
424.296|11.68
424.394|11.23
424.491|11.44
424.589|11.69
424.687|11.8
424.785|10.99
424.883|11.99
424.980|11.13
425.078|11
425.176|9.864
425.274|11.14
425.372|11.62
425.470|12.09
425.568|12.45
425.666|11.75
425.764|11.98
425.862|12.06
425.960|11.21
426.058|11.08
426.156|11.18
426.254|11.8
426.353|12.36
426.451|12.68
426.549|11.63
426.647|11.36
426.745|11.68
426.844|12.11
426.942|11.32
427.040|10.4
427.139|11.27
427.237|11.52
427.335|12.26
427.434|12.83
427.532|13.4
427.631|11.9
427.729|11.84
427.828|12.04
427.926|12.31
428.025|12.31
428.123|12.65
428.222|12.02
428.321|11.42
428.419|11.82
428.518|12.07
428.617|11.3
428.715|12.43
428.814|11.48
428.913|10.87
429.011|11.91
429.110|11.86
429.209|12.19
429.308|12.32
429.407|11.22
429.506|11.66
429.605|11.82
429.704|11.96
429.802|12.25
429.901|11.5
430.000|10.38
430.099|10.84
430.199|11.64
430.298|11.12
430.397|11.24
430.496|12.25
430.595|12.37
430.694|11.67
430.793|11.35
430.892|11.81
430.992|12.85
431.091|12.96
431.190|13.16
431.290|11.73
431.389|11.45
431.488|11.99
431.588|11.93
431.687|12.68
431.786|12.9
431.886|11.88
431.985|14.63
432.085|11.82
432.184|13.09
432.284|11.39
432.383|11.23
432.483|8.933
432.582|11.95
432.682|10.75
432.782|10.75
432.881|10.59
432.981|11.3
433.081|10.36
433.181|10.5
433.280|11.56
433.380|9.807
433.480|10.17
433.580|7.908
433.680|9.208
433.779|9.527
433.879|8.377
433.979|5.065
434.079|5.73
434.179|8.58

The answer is -0.07 mag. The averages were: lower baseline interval 10.5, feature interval 11.8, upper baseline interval 11.8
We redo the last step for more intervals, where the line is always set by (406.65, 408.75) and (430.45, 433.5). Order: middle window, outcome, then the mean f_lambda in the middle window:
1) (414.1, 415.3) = 0.02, 11.6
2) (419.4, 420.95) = -0.05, 12.3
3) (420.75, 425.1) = 0.00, 11.7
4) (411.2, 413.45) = 0.03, 11.5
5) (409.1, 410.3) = 0.25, 9.43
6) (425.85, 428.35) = -0.01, 11.9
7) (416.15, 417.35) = 0.01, 11.7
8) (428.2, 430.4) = 0.01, 11.6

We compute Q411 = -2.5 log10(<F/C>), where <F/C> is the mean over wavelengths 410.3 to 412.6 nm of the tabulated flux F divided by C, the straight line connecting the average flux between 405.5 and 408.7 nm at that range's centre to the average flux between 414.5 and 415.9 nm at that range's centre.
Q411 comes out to 0.08 mag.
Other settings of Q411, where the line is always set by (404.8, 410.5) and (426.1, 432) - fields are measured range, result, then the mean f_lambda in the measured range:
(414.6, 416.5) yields -0.01 mag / 11.7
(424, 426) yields 0.02 mag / 11.6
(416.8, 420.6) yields -0.02 mag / 11.9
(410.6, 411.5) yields 0.05 mag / 10.9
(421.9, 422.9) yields 0.01 mag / 11.6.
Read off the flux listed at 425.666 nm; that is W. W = 11.75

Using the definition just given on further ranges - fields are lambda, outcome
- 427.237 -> 11.52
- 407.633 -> 11.84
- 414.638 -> 11.98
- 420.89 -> 12.62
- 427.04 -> 10.4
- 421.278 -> 11.97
